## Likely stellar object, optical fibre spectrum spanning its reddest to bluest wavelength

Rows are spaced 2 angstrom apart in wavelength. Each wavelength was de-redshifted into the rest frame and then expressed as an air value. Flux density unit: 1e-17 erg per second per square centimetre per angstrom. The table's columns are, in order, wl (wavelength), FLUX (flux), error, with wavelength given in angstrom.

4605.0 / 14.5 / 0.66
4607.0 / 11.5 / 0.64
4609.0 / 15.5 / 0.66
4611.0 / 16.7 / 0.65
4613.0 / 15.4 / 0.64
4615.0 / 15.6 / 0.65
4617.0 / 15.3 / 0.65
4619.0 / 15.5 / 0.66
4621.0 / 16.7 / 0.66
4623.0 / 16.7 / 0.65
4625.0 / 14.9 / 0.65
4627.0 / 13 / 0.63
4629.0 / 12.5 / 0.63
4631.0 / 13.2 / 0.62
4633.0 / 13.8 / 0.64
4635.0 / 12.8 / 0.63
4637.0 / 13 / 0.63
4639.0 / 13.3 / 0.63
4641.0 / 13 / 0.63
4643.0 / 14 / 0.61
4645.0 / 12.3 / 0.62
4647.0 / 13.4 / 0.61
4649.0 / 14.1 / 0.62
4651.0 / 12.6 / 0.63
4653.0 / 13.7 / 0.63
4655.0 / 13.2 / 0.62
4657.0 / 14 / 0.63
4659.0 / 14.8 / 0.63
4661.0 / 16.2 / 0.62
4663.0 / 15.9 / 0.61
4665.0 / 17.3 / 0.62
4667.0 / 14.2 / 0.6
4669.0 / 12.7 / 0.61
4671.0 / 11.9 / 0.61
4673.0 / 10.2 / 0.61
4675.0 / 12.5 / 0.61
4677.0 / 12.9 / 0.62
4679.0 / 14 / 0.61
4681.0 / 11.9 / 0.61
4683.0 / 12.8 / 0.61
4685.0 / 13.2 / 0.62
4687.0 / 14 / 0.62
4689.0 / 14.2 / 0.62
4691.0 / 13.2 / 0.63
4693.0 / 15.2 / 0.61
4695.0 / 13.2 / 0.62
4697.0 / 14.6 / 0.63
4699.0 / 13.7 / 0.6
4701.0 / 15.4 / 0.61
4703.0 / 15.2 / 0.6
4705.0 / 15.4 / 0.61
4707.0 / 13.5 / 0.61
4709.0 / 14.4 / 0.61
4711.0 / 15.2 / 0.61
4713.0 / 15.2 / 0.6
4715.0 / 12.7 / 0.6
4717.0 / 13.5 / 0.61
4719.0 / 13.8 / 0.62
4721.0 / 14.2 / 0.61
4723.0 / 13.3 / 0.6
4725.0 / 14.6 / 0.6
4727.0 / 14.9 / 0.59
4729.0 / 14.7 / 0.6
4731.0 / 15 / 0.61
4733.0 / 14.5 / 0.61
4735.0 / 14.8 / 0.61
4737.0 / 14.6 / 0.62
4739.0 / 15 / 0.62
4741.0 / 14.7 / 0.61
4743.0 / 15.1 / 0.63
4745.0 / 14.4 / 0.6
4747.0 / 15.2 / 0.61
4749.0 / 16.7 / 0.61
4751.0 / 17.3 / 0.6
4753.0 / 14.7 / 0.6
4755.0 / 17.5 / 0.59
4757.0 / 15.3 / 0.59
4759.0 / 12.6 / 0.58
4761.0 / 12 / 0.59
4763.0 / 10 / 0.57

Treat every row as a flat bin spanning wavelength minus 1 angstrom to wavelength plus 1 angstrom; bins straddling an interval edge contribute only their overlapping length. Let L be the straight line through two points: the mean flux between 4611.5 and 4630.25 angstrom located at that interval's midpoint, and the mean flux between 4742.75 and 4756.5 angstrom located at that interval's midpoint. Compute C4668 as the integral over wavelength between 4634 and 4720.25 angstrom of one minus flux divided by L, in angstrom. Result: 9.23 angstrom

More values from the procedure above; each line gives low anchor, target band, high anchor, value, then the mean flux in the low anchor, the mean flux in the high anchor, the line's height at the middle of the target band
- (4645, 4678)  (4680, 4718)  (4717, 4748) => 0.3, 13.7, 14.6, 14.1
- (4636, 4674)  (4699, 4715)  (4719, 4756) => -0.2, 13.7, 15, 14.5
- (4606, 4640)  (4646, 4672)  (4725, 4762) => 0.8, 14.4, 14.9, 14.6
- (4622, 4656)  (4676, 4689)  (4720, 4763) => 0.7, 13.5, 14.7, 14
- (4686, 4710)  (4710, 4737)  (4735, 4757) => 1.1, 14.3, 15.5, 14.9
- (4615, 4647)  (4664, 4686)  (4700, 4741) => 1.9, 14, 14.5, 14.3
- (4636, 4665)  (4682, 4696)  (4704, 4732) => 0.5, 13.9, 14.3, 14.2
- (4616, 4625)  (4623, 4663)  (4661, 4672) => 4.0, 15.9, 14.6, 15.3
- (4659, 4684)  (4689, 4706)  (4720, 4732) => -0.6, 13.6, 14.5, 14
